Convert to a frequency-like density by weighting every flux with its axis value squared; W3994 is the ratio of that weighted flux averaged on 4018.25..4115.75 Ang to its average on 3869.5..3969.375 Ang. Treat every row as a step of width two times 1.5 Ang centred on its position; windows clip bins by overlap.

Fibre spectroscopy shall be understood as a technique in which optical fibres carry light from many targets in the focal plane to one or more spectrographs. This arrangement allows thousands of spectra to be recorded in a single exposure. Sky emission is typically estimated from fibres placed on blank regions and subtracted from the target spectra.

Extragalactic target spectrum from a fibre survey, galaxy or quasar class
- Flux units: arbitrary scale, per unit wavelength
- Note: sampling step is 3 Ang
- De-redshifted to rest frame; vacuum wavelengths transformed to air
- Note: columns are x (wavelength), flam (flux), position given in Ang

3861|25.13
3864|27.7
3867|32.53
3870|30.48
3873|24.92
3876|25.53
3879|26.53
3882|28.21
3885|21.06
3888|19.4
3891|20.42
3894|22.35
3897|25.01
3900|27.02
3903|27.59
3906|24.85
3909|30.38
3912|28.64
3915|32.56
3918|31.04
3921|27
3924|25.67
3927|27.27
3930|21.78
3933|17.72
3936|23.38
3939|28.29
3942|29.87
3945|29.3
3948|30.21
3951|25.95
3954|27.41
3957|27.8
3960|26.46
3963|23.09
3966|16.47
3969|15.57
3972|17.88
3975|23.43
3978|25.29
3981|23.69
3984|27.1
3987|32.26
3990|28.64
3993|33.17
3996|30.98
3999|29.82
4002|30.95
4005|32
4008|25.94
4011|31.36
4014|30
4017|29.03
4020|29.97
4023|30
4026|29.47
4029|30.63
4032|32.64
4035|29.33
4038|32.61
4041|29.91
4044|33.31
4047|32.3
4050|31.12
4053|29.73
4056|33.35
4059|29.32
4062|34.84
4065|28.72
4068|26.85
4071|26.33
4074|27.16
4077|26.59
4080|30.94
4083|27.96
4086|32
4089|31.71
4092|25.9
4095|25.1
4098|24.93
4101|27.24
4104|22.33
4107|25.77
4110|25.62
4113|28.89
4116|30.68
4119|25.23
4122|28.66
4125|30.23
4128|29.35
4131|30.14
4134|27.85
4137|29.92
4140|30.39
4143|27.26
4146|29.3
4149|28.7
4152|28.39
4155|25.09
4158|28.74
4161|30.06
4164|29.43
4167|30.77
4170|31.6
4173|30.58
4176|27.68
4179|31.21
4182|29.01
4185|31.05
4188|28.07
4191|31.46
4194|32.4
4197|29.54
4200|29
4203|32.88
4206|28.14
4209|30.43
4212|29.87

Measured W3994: 1.22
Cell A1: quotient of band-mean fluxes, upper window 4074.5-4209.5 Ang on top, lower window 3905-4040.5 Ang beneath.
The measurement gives 1.0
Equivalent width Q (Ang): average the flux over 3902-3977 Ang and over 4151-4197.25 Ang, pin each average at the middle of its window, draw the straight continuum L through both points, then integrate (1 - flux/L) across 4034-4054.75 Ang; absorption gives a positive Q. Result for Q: -2.9 Ang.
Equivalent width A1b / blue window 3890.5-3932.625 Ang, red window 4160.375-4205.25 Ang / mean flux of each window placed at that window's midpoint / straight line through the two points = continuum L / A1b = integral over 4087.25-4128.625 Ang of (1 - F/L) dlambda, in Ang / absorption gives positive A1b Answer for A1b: 2.8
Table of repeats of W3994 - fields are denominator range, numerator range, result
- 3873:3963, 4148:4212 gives 1.30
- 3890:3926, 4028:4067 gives 1.25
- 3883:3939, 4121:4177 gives 1.30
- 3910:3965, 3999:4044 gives 1.18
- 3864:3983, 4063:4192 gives 1.24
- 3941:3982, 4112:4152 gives 1.29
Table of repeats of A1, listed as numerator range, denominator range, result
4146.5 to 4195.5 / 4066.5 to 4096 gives 1.05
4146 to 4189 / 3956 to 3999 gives 1.16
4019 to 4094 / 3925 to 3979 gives 1.24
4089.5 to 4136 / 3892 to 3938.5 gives 1.05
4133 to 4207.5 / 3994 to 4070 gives 0.97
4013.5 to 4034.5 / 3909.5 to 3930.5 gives 1.07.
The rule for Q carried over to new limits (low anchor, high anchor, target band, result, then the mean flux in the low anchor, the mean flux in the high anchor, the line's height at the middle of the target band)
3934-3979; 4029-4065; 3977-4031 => -2.5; 24.6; 31.5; 28.2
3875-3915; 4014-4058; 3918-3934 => 1.1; 25.4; 30.9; 26.6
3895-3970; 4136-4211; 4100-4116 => 1.3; 26.1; 29.6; 28.7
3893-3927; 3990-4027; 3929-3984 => 8.7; 27.5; 30.2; 28.8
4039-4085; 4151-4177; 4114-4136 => 0.4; 29.9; 29.2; 29.5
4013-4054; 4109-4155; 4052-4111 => 3.2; 30.7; 28.6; 29.7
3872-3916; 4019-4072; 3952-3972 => 3.8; 25.6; 30.6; 27.8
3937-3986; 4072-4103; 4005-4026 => -2.7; 24.9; 27.8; 26.2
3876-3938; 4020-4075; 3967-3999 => 2.7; 25.4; 30.4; 28.1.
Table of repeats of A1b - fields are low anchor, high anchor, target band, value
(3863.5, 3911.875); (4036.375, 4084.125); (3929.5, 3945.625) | 1.3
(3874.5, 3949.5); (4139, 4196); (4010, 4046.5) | -4.1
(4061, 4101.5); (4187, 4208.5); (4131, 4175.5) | 0.5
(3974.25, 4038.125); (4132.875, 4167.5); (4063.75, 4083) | 0.9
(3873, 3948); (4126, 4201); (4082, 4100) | 0.3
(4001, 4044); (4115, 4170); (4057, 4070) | 0.0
